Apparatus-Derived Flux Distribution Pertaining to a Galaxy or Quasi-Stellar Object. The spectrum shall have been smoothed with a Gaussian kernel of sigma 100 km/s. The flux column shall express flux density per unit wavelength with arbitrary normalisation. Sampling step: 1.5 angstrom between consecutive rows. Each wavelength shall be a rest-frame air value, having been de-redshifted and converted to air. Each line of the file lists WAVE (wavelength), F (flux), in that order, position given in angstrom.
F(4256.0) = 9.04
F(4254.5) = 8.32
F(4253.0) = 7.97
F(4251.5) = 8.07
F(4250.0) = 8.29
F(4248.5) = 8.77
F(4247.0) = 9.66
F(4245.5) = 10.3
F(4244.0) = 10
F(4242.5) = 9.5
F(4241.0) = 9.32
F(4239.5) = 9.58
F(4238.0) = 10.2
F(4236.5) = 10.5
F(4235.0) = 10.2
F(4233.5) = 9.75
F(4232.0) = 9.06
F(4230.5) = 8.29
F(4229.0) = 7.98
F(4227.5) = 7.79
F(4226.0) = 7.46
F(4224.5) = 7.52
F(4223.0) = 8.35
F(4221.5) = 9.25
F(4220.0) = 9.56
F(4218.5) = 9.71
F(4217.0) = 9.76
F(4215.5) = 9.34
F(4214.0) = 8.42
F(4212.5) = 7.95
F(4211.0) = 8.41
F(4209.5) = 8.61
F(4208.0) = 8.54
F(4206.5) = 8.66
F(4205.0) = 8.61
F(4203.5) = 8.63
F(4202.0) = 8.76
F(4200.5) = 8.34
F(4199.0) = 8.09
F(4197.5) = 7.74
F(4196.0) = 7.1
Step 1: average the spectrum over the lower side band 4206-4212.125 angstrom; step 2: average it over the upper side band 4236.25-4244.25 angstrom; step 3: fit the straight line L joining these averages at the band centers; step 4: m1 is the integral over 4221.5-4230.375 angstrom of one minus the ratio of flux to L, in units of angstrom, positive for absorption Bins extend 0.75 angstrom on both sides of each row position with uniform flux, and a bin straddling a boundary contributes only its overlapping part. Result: 1.2 angstrom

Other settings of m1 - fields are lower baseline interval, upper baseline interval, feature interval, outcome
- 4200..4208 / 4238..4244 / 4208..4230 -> 1.1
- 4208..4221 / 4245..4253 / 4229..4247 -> -1.5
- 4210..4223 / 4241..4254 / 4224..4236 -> 0.6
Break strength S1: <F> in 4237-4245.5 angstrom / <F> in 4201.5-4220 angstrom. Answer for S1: 1.11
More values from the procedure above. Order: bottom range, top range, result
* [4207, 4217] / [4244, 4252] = 1.06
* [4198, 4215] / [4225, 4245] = 1.09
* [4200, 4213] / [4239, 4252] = 1.09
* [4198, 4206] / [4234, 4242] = 1.17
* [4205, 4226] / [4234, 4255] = 1.07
